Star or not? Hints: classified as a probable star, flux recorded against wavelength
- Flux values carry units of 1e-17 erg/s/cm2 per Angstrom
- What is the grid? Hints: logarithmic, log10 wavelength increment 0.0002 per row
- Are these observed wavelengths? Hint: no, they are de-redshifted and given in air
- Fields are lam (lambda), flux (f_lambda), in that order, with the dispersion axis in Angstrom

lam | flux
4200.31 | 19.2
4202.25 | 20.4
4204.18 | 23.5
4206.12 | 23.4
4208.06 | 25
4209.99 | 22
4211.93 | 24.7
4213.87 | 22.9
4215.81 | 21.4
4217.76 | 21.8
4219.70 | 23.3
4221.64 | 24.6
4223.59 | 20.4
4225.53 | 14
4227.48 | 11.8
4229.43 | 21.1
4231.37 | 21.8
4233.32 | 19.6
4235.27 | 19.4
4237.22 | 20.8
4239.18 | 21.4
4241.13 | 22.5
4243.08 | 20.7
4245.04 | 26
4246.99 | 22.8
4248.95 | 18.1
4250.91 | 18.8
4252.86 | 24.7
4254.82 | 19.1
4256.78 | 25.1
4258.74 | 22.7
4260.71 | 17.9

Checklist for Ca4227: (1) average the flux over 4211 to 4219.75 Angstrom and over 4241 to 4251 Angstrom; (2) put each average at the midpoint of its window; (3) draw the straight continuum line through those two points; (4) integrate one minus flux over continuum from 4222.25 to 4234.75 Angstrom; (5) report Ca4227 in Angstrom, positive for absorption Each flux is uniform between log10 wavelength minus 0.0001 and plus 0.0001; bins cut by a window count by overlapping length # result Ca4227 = 2.2 Angstrom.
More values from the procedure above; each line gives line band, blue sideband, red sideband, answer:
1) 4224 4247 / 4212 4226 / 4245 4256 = 1.5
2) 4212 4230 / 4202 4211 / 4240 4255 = 1.8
